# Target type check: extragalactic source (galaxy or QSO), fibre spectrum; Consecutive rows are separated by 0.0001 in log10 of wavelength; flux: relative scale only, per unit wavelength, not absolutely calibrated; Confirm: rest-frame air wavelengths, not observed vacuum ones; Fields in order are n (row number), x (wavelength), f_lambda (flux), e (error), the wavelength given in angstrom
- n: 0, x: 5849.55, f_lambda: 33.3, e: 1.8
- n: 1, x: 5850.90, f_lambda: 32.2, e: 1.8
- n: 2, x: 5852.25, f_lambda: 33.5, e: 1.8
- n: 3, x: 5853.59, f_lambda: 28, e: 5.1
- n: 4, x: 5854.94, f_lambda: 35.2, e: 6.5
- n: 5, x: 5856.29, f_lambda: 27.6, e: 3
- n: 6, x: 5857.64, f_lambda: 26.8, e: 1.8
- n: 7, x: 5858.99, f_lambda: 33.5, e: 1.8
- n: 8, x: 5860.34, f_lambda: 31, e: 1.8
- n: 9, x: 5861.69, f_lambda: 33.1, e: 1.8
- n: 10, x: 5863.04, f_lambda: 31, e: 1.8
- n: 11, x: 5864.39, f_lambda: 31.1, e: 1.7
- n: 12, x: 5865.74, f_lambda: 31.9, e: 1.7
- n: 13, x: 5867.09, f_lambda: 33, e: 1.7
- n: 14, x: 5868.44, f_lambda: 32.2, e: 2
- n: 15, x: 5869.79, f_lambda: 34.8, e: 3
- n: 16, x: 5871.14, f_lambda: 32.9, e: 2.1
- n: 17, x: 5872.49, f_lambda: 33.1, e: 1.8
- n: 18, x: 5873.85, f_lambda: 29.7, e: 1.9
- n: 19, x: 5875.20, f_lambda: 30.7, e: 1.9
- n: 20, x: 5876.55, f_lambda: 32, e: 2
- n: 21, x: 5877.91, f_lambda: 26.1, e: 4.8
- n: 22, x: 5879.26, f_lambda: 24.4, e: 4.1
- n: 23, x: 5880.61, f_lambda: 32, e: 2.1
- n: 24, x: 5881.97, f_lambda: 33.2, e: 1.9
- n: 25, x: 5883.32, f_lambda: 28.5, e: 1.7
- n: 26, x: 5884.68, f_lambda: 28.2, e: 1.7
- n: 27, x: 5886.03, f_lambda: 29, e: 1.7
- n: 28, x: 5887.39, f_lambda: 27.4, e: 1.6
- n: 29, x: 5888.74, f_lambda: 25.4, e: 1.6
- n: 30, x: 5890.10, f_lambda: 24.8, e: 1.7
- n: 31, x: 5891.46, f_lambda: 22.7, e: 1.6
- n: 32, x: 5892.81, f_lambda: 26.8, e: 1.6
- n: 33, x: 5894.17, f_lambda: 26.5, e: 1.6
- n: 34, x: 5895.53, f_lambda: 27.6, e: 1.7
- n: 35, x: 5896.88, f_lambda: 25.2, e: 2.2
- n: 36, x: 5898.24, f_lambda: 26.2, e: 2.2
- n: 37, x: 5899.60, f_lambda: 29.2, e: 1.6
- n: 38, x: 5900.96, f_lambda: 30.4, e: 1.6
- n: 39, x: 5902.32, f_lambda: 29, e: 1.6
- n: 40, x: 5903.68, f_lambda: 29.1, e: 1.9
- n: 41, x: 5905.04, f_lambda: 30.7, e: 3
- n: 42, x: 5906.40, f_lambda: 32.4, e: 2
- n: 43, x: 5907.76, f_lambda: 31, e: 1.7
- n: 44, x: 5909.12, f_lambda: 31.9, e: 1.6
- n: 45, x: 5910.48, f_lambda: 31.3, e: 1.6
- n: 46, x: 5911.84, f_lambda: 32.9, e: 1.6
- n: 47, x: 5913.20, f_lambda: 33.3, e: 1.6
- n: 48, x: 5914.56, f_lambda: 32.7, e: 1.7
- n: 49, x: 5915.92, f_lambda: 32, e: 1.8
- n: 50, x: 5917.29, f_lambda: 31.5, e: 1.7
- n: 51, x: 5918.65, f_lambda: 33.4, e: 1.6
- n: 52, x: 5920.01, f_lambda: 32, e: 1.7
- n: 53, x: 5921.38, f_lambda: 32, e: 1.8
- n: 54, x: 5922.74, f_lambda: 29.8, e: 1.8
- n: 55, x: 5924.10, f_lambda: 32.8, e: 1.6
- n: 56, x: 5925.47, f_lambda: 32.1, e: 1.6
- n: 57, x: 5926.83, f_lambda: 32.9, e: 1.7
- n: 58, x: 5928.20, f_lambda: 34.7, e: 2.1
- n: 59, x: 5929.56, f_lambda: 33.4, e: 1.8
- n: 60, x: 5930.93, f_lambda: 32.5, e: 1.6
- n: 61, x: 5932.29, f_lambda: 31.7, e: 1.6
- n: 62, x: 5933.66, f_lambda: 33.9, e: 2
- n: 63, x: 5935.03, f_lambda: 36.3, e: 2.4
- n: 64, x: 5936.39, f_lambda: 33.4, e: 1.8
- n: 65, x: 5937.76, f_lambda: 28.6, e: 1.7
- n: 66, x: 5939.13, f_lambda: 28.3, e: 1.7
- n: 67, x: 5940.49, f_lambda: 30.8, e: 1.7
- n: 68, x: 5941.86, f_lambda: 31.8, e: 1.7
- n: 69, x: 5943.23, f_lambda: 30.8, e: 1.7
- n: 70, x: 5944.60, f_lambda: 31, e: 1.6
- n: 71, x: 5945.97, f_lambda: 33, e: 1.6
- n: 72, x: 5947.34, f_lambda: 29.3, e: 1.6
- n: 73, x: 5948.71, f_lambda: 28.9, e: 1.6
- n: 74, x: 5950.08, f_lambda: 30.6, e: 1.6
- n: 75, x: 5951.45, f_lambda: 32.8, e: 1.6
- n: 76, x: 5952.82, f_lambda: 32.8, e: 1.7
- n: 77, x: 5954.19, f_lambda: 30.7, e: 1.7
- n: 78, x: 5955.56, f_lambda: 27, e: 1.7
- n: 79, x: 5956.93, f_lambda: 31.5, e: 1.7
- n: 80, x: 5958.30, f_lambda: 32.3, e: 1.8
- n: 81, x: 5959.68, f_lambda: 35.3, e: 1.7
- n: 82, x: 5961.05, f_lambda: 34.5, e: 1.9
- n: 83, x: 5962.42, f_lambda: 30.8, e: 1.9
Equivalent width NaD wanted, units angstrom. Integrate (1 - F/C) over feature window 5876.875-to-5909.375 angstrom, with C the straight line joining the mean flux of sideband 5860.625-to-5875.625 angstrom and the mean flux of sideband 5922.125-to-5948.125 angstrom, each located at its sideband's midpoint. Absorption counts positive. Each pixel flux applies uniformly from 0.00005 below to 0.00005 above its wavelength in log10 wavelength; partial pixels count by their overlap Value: 3.9 angstrom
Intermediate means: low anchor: 32.1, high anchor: 31.9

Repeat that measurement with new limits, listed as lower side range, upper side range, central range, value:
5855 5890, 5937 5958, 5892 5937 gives -1.09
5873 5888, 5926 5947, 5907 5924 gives -0.52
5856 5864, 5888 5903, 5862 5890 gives -1.31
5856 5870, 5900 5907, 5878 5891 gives 1.22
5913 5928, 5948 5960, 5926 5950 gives -0.08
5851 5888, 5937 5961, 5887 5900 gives 2.00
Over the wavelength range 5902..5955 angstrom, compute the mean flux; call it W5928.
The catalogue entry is 31.8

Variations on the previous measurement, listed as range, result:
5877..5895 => 27.4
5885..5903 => 27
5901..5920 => 31.6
